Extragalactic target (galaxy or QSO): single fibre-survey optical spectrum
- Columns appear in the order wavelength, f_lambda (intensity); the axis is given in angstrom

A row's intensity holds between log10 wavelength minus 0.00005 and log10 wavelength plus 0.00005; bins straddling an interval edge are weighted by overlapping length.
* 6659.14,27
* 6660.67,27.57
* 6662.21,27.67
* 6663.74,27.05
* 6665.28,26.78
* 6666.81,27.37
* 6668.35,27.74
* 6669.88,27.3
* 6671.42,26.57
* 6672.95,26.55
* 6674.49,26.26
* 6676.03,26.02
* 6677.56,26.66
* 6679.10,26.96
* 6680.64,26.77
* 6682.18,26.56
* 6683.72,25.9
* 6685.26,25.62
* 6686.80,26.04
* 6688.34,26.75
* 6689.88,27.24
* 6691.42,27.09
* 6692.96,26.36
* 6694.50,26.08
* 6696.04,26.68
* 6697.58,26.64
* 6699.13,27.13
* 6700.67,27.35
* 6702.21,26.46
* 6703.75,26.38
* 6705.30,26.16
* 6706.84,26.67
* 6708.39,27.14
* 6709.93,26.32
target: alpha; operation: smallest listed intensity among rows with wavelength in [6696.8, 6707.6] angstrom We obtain 26.16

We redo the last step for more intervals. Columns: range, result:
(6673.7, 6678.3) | 26.02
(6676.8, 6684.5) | 25.9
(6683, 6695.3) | 25.62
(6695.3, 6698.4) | 26.64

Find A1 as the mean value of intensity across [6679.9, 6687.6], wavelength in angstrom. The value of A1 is 26.2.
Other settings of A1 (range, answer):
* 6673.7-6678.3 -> 26.3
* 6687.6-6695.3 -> 26.7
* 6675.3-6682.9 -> 26.6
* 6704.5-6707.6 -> 26.4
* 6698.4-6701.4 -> 27.3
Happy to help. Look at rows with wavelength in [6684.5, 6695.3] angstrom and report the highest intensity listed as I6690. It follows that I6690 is 27.24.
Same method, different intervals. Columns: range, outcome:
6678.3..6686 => 26.96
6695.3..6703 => 27.35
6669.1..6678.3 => 27.3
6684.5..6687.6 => 26.04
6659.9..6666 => 27.67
